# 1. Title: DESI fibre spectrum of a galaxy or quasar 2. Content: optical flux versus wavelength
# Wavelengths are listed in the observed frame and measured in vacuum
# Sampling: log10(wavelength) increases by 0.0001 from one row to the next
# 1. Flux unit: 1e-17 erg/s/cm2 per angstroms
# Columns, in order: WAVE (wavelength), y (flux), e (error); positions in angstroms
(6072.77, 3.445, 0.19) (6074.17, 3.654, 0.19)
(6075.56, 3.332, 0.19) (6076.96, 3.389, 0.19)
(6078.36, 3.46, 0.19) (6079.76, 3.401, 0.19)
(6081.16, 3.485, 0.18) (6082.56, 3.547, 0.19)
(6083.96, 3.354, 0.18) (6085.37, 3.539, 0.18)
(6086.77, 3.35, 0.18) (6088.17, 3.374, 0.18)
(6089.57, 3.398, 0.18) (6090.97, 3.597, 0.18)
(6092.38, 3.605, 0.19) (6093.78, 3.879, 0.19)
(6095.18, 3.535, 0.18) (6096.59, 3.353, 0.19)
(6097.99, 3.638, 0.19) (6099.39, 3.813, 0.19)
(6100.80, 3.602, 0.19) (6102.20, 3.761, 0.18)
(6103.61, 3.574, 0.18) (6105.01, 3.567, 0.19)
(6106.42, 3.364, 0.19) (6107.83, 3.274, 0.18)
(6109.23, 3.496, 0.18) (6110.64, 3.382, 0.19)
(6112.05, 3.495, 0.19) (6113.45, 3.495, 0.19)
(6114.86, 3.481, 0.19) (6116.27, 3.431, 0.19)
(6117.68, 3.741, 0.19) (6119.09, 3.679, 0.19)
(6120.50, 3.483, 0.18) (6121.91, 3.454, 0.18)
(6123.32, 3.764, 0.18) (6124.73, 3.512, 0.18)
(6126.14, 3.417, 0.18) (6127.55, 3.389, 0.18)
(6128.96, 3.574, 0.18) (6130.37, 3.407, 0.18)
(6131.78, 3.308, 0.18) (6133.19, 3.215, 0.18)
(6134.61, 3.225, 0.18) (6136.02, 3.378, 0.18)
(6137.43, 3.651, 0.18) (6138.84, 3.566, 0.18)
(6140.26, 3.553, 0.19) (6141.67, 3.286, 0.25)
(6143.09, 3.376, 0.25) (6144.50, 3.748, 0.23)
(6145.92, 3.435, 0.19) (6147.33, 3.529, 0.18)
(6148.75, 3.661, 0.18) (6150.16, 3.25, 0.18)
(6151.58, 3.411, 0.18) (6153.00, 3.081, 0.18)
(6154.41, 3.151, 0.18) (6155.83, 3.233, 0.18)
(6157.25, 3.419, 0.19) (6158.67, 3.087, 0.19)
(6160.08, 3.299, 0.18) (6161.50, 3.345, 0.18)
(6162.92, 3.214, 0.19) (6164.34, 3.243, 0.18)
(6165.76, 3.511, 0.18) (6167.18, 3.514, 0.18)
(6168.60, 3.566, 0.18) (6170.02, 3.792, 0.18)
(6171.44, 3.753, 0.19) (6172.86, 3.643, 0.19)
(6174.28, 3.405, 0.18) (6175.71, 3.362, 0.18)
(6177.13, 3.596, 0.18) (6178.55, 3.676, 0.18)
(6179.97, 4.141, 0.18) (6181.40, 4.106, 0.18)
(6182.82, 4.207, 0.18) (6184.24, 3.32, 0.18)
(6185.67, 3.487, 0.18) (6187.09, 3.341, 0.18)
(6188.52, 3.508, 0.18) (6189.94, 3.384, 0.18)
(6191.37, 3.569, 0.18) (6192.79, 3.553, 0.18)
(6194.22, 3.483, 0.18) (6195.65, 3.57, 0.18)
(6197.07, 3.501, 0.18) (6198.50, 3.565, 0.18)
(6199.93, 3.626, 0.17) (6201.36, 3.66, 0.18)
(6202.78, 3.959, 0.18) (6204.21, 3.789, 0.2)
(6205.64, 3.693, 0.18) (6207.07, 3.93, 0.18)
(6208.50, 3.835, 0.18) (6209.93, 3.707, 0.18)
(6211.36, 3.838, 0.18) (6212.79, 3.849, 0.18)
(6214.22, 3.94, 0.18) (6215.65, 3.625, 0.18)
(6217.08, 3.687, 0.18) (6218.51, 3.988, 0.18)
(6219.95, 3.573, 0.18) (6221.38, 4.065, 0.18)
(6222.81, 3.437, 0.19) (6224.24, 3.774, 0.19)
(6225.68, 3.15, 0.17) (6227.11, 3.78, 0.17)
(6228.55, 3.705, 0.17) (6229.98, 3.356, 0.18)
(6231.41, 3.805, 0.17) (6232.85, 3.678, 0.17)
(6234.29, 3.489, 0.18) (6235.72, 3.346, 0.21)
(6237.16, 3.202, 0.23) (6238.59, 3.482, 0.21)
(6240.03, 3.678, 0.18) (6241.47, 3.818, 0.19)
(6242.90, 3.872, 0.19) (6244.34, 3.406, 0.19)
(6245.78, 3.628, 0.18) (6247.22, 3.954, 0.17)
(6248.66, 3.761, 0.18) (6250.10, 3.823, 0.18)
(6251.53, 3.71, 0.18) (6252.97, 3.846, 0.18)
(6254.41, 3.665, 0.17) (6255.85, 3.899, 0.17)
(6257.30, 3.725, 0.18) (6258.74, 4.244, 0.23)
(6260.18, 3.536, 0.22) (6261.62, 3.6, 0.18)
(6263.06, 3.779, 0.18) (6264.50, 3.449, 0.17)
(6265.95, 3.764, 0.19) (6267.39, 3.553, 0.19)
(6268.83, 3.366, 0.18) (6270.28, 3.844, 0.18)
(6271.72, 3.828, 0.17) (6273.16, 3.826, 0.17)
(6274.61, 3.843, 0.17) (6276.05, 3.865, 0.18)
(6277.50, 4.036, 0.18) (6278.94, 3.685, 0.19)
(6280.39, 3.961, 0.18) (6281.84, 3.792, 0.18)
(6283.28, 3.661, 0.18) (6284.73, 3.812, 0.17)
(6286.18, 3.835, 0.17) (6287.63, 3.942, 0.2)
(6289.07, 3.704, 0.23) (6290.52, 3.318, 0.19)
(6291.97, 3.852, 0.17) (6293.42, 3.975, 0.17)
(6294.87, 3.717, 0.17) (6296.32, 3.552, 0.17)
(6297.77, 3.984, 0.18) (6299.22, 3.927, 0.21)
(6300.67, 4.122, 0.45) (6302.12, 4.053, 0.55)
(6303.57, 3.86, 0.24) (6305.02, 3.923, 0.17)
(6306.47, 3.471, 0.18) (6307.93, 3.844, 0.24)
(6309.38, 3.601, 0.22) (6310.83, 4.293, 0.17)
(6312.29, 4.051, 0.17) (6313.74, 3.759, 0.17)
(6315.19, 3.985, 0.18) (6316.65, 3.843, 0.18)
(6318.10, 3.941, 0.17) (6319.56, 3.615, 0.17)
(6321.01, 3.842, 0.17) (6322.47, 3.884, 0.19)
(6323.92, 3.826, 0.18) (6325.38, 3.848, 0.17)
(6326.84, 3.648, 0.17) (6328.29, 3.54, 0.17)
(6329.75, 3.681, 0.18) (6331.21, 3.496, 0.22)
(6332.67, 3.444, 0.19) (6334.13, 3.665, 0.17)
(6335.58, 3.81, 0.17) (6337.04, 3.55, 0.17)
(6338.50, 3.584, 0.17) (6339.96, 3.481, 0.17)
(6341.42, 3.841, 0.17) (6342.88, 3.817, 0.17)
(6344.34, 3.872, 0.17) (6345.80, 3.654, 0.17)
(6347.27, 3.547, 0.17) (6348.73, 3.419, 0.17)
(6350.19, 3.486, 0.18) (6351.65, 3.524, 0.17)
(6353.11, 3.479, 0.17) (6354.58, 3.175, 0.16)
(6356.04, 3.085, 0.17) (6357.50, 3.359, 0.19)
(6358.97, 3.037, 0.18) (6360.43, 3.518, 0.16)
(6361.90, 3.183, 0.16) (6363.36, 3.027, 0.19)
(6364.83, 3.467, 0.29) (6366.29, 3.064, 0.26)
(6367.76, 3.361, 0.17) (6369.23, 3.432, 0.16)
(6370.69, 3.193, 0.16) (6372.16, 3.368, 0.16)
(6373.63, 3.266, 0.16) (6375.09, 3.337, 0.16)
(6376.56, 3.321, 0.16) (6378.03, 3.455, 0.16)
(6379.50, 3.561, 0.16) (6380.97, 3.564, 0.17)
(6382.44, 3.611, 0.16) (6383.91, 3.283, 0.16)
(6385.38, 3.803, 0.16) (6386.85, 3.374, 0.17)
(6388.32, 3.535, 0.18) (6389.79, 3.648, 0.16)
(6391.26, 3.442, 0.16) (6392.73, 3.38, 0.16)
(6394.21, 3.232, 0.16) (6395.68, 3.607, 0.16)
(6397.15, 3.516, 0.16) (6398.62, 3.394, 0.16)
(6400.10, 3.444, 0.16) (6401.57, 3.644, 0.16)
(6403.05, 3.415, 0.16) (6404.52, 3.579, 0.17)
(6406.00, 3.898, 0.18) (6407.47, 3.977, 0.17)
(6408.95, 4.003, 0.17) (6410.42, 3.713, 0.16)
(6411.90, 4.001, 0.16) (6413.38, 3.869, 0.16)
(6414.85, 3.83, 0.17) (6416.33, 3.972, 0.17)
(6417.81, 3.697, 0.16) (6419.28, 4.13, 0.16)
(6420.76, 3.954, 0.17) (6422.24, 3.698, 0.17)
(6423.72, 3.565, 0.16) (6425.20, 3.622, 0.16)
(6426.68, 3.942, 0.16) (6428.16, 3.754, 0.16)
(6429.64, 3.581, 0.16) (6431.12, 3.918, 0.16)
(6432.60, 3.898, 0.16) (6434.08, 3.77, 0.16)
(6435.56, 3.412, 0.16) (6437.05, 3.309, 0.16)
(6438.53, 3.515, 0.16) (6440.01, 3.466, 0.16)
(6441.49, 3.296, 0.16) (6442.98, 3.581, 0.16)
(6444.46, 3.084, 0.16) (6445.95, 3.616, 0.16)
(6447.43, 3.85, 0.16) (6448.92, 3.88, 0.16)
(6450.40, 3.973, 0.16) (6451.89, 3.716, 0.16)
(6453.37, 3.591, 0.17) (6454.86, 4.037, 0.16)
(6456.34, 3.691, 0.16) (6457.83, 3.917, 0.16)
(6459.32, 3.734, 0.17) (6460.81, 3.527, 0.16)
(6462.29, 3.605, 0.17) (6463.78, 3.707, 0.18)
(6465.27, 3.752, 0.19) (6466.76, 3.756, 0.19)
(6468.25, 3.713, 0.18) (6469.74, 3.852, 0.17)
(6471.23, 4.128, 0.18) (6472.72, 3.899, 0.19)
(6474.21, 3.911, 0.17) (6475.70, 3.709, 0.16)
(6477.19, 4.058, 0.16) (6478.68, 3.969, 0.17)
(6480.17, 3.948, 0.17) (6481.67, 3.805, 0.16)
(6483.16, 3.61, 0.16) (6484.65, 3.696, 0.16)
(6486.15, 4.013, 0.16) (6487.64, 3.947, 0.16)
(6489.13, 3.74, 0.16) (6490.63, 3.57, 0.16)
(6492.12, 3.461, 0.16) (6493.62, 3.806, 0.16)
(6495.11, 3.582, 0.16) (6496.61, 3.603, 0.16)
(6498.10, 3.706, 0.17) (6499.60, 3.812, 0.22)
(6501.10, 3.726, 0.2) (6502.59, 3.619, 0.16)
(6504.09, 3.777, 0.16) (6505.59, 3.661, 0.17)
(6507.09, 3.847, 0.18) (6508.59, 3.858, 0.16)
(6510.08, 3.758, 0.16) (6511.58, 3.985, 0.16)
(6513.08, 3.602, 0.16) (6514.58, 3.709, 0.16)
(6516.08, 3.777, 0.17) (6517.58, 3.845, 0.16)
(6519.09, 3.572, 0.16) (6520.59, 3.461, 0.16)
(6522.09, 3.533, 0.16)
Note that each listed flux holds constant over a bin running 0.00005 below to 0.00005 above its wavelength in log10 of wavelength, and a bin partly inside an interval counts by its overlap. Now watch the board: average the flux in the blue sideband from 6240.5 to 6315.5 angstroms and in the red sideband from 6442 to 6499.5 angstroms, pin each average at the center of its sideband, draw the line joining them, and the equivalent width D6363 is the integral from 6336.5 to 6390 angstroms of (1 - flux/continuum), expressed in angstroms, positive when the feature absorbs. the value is 4.8 angstroms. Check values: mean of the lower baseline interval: 3.79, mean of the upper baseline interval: 3.75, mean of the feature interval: 3.44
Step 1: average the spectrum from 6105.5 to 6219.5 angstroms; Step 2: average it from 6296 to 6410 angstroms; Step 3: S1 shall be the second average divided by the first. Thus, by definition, 1.02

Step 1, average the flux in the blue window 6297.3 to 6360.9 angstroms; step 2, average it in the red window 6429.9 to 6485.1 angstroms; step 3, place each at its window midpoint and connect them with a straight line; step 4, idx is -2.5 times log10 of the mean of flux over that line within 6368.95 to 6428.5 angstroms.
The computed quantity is 0.029 mag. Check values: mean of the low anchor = 3.69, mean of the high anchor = 3.73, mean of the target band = 3.61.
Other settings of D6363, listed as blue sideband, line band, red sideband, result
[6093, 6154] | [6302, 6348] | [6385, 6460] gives -1.8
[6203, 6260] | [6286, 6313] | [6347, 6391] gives -2.2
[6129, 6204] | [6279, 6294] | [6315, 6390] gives -1.1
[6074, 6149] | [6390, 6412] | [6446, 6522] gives 0.6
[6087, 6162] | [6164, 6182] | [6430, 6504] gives -0.7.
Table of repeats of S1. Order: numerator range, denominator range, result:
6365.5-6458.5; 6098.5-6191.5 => 1.03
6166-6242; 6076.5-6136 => 1.04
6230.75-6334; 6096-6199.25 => 1.07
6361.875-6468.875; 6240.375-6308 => 0.95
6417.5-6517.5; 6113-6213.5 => 1.06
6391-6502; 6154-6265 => 1.02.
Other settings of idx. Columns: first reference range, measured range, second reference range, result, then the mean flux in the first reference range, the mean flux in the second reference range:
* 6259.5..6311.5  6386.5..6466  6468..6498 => 0.036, 3.78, 3.8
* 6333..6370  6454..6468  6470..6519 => -0.011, 3.46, 3.78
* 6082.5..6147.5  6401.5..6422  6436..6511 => -0.043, 3.5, 3.73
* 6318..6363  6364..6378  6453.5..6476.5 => 0.095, 3.57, 3.79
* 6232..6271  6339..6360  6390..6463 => 0.058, 3.67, 3.68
